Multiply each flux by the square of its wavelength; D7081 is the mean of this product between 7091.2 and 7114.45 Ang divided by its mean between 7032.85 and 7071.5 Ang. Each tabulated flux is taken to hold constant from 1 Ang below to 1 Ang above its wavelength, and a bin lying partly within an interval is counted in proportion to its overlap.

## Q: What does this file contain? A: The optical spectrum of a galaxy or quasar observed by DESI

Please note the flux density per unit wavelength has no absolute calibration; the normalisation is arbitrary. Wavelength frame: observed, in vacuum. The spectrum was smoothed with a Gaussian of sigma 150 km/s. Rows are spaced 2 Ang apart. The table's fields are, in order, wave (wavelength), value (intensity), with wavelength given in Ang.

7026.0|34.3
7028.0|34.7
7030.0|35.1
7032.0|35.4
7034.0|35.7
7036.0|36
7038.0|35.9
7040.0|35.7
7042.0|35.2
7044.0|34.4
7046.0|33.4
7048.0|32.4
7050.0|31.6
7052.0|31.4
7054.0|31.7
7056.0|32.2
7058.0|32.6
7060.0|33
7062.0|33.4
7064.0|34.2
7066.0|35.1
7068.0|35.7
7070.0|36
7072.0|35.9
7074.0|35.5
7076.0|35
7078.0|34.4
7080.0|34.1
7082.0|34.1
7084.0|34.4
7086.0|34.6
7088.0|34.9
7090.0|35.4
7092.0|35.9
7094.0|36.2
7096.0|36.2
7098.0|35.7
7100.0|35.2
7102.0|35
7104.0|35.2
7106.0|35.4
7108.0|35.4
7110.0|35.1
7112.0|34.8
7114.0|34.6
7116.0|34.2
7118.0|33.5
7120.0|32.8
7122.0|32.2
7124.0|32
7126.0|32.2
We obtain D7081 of 1.1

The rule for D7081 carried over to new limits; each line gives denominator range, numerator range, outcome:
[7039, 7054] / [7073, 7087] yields 1.05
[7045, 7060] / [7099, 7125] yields 1.08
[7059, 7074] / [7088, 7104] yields 1.03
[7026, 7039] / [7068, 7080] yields 1.01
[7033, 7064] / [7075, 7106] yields 1.06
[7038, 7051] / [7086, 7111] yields 1.06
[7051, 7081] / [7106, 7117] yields 1.04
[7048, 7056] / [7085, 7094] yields 1.12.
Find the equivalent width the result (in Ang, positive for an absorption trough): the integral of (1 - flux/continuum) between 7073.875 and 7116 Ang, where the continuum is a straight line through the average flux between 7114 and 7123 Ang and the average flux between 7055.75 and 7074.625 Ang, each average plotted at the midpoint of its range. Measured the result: -1.6 Ang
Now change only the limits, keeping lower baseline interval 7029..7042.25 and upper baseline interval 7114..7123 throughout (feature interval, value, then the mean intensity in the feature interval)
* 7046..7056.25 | 0.93 Ang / 32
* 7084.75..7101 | -0.70 Ang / 35.5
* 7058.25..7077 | -0.03 Ang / 34.8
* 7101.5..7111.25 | -0.45 Ang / 35.2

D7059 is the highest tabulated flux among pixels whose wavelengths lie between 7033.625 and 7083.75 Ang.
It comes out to 36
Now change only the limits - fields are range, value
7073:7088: 35.5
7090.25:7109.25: 36.2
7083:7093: 35.9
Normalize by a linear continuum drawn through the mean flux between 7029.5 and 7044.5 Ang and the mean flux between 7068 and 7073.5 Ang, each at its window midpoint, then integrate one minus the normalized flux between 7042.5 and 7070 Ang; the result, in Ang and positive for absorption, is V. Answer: 1.8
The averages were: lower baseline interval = 35.5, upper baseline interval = 35.9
